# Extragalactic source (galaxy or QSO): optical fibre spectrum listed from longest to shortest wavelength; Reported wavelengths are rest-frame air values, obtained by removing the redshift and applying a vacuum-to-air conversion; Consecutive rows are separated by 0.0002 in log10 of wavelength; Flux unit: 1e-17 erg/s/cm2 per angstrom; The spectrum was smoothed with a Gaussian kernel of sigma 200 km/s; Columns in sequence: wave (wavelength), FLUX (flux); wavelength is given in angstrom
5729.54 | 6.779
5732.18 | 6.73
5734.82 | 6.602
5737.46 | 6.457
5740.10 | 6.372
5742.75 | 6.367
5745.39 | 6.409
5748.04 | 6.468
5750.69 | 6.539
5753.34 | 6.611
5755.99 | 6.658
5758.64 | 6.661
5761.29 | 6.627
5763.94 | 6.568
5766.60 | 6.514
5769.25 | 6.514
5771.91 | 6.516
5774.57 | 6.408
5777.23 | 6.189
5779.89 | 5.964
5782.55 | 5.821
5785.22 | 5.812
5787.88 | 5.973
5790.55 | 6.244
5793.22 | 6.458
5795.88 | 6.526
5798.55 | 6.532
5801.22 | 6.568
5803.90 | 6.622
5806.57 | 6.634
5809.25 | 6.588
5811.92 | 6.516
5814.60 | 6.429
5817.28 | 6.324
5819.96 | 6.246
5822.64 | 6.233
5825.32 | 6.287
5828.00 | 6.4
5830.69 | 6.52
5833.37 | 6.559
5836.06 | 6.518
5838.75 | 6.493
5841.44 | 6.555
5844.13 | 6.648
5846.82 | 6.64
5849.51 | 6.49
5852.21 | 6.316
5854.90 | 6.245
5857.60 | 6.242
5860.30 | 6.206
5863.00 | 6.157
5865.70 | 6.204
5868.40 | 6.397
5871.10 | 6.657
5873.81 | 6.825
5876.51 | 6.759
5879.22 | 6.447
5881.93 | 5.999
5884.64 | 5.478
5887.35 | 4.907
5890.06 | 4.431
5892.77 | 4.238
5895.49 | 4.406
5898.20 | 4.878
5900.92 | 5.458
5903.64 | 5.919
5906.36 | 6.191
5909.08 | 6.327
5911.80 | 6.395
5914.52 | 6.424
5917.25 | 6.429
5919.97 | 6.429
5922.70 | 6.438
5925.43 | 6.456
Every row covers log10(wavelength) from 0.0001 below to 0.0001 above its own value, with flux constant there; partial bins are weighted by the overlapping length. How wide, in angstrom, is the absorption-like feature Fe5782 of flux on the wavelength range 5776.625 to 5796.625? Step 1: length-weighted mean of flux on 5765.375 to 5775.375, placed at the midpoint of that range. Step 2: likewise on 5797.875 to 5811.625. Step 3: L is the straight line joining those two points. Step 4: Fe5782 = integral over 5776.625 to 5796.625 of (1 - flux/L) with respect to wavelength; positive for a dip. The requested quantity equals 1.3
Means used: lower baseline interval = 6.49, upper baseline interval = 6.58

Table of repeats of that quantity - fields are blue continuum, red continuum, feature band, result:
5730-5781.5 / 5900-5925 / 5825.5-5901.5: 3.3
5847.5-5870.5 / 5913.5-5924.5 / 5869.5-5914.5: 4.5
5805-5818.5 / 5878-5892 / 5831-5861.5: -2.4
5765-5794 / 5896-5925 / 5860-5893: 0.8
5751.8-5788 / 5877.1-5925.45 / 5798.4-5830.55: -1.6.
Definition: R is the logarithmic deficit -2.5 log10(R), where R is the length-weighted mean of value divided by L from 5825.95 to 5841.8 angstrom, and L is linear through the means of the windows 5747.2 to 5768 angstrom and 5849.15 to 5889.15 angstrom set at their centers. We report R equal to -0.03 mag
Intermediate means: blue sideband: 6.58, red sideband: 6.19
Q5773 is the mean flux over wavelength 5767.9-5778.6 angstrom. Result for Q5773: 6.41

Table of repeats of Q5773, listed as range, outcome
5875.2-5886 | 6.16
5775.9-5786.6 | 5.95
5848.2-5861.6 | 6.3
